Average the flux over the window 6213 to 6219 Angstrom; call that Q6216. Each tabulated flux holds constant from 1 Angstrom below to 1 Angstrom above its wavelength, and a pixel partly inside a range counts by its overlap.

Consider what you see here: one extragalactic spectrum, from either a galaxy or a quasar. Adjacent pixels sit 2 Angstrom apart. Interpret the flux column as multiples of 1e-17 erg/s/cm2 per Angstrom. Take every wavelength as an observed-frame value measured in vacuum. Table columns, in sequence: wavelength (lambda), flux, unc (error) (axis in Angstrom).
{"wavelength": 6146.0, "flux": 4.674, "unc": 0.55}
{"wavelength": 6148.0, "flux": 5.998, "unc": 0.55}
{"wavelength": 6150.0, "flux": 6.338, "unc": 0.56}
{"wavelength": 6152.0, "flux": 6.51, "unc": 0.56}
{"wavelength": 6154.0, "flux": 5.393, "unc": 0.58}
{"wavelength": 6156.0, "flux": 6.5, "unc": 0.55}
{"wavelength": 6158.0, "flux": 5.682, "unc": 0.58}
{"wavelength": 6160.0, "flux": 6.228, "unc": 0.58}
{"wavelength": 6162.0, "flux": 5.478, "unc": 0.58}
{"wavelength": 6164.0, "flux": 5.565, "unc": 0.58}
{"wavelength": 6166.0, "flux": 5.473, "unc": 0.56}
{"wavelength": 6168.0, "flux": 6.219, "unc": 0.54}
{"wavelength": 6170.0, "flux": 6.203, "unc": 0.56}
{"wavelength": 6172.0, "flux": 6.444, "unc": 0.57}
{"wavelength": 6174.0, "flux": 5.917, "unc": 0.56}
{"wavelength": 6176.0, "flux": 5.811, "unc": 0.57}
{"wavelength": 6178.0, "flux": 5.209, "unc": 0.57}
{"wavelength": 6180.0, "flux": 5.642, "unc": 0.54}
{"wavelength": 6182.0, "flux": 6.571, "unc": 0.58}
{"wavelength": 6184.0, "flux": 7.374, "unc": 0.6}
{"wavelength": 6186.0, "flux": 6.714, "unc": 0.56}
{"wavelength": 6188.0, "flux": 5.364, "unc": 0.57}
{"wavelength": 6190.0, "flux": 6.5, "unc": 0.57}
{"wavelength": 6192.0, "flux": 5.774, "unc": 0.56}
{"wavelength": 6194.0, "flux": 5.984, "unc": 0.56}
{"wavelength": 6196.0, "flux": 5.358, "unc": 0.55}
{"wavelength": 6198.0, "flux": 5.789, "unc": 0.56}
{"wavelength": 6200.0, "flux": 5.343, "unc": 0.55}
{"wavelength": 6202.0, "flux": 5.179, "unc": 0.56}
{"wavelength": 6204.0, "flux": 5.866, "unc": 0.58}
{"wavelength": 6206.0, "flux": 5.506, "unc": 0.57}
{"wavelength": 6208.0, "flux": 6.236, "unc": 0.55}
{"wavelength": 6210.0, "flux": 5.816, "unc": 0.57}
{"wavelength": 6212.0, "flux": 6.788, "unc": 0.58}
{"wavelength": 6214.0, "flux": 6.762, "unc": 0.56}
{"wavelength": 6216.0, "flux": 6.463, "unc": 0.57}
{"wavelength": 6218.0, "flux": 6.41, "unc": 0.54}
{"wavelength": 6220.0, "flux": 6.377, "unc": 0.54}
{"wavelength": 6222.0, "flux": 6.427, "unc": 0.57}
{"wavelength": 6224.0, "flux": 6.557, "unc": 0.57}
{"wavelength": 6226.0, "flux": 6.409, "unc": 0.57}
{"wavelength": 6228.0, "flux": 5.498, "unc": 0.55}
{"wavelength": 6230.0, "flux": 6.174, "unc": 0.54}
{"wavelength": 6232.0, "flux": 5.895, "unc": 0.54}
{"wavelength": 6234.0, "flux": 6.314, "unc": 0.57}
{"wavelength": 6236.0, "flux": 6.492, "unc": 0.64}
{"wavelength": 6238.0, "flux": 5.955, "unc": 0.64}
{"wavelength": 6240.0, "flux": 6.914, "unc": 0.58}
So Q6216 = 6.54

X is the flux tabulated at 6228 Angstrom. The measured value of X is 5.498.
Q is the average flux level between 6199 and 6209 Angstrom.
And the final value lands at 5.63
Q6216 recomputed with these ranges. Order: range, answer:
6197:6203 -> 5.44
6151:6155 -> 5.95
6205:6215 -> 6.22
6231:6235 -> 6.1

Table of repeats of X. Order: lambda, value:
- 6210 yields 5.816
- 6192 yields 5.774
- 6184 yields 7.374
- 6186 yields 6.714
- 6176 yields 5.811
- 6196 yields 5.358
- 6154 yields 5.393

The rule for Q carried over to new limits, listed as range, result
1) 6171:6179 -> 5.85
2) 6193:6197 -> 5.67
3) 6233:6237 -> 6.4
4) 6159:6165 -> 5.76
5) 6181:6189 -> 6.51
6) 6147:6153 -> 6.28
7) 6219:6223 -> 6.4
